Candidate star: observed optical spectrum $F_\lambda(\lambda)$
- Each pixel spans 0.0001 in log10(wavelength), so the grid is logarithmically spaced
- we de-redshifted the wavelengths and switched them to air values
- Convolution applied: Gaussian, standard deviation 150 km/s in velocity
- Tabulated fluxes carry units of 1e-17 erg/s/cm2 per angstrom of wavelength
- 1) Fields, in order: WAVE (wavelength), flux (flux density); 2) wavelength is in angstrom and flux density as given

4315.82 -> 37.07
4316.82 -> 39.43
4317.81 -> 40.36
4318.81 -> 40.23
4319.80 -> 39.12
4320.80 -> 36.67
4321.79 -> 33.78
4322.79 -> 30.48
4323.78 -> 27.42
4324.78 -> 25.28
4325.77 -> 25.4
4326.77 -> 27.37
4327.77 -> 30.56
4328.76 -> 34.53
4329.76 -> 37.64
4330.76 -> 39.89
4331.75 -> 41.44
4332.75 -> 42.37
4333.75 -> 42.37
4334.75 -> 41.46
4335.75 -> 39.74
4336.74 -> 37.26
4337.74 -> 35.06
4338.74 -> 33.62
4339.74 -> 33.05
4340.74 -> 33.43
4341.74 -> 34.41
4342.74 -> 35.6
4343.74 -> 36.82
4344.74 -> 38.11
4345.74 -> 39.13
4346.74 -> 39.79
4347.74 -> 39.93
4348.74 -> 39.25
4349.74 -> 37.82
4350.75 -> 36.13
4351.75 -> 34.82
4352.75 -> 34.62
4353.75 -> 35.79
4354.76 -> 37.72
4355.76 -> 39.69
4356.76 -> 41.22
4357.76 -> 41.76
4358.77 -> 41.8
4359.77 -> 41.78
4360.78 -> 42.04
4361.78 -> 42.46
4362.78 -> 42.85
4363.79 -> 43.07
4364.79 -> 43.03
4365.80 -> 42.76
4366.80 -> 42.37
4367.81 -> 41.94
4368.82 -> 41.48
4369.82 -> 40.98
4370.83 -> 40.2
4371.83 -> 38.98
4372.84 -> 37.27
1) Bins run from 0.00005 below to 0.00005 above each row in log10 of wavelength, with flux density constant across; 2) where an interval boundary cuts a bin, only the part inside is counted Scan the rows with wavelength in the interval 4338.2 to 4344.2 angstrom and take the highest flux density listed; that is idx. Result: 36.82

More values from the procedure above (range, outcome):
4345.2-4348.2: 39.93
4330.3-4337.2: 42.37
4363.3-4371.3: 43.07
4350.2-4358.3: 41.76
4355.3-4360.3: 41.8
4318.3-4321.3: 40.23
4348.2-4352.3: 39.25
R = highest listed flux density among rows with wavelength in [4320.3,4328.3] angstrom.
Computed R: 36.67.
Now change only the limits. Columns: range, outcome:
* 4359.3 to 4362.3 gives 42.46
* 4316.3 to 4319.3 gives 40.36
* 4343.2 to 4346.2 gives 39.13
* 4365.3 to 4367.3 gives 42.76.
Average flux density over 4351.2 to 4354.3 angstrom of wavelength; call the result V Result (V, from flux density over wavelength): 35.1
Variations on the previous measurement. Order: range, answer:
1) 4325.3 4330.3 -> 31.2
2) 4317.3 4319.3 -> 40.3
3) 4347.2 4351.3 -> 38.2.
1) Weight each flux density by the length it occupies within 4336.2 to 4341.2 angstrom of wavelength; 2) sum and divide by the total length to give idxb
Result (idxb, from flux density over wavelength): 34.6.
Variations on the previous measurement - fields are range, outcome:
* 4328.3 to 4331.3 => 37.5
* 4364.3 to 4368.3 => 42.5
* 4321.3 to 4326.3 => 28.4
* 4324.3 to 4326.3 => 25.4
